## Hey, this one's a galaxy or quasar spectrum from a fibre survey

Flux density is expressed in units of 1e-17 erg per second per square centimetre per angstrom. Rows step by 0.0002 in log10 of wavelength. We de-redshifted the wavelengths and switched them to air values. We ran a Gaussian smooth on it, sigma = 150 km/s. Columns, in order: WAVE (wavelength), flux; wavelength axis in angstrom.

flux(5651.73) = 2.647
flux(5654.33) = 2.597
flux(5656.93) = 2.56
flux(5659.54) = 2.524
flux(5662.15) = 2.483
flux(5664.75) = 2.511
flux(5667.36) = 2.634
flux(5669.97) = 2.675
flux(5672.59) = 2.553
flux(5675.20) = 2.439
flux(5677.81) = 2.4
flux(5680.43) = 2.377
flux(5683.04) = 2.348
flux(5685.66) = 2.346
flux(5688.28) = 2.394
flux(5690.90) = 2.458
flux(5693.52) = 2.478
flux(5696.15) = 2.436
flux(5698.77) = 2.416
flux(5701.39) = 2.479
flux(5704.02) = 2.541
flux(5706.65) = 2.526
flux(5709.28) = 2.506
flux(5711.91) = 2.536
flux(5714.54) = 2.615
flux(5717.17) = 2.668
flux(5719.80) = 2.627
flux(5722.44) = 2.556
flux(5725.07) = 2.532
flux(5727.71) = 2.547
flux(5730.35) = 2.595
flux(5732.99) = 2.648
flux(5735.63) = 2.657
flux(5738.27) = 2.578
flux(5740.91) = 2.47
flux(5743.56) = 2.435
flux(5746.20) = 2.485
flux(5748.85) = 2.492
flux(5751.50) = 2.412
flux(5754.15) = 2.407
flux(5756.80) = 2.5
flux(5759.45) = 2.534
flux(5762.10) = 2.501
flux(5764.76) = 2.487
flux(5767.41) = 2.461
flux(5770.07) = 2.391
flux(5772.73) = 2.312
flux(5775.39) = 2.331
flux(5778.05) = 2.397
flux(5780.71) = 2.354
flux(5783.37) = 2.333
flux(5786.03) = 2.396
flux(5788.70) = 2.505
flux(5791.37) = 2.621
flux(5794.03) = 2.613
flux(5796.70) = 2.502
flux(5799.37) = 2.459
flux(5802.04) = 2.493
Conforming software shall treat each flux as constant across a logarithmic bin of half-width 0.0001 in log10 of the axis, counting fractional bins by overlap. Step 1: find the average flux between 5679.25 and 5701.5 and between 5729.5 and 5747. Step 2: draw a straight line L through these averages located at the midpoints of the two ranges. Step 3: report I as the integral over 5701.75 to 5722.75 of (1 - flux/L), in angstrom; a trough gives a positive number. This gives -0.8 angstrom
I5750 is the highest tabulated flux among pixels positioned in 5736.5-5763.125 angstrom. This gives 2.578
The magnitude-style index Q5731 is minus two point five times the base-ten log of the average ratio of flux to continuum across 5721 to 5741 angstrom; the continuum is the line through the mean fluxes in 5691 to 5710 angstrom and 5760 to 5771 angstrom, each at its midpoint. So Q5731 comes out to -0.05 mag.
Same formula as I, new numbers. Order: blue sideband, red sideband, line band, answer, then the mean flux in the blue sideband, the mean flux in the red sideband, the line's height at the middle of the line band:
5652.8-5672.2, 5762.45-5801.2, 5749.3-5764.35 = 0.0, 2.57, 2.44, 2.47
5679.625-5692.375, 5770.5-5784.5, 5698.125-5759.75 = -4.3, 2.39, 2.35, 2.37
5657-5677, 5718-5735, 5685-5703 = 0.9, 2.54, 2.59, 2.56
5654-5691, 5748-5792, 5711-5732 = -1.1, 2.48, 2.43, 2.46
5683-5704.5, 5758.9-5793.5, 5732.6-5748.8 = -0.7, 2.43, 2.43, 2.43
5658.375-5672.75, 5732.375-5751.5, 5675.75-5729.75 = 1.2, 2.56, 2.53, 2.55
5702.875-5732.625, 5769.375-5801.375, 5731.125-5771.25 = 0.1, 2.57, 2.44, 2.5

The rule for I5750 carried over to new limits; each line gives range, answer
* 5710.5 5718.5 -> 2.668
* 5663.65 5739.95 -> 2.675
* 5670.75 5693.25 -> 2.553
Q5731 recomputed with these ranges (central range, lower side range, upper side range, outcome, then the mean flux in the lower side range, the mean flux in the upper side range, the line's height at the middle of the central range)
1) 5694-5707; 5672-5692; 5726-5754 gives -0.012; 2.41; 2.53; 2.45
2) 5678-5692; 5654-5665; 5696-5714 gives 0.058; 2.53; 2.5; 2.51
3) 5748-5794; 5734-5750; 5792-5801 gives 0.038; 2.52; 2.53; 2.53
